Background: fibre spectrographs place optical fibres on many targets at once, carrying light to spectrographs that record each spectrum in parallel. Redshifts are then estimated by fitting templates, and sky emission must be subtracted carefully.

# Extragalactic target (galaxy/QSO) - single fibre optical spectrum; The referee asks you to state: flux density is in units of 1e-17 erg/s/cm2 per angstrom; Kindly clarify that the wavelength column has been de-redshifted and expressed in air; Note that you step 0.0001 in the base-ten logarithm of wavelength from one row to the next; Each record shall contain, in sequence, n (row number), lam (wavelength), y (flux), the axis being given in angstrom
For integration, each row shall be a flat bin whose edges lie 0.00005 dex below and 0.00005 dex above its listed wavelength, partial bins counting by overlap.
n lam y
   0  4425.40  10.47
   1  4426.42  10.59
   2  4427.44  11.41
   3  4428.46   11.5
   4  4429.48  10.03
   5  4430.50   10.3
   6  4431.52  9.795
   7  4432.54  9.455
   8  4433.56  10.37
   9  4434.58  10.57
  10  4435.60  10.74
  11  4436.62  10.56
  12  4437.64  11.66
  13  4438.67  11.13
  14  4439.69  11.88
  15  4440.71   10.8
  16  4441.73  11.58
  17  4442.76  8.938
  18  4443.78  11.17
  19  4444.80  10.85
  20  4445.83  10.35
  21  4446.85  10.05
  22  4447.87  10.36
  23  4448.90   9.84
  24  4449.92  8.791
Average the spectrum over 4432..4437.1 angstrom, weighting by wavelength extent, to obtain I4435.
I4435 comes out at 10.3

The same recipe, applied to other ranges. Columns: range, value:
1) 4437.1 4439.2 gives 11.4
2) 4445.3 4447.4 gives 10.2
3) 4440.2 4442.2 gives 11.2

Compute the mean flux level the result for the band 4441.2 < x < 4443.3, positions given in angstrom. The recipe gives 10.3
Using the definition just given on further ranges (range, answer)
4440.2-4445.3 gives 10.7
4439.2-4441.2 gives 11.4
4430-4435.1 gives 10.1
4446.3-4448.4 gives 10.2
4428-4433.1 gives 10.2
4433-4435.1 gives 10.5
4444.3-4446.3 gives 10.6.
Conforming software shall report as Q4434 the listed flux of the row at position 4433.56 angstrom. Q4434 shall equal 10.37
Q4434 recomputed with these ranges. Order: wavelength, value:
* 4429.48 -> 10.03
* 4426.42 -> 10.59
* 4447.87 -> 10.36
